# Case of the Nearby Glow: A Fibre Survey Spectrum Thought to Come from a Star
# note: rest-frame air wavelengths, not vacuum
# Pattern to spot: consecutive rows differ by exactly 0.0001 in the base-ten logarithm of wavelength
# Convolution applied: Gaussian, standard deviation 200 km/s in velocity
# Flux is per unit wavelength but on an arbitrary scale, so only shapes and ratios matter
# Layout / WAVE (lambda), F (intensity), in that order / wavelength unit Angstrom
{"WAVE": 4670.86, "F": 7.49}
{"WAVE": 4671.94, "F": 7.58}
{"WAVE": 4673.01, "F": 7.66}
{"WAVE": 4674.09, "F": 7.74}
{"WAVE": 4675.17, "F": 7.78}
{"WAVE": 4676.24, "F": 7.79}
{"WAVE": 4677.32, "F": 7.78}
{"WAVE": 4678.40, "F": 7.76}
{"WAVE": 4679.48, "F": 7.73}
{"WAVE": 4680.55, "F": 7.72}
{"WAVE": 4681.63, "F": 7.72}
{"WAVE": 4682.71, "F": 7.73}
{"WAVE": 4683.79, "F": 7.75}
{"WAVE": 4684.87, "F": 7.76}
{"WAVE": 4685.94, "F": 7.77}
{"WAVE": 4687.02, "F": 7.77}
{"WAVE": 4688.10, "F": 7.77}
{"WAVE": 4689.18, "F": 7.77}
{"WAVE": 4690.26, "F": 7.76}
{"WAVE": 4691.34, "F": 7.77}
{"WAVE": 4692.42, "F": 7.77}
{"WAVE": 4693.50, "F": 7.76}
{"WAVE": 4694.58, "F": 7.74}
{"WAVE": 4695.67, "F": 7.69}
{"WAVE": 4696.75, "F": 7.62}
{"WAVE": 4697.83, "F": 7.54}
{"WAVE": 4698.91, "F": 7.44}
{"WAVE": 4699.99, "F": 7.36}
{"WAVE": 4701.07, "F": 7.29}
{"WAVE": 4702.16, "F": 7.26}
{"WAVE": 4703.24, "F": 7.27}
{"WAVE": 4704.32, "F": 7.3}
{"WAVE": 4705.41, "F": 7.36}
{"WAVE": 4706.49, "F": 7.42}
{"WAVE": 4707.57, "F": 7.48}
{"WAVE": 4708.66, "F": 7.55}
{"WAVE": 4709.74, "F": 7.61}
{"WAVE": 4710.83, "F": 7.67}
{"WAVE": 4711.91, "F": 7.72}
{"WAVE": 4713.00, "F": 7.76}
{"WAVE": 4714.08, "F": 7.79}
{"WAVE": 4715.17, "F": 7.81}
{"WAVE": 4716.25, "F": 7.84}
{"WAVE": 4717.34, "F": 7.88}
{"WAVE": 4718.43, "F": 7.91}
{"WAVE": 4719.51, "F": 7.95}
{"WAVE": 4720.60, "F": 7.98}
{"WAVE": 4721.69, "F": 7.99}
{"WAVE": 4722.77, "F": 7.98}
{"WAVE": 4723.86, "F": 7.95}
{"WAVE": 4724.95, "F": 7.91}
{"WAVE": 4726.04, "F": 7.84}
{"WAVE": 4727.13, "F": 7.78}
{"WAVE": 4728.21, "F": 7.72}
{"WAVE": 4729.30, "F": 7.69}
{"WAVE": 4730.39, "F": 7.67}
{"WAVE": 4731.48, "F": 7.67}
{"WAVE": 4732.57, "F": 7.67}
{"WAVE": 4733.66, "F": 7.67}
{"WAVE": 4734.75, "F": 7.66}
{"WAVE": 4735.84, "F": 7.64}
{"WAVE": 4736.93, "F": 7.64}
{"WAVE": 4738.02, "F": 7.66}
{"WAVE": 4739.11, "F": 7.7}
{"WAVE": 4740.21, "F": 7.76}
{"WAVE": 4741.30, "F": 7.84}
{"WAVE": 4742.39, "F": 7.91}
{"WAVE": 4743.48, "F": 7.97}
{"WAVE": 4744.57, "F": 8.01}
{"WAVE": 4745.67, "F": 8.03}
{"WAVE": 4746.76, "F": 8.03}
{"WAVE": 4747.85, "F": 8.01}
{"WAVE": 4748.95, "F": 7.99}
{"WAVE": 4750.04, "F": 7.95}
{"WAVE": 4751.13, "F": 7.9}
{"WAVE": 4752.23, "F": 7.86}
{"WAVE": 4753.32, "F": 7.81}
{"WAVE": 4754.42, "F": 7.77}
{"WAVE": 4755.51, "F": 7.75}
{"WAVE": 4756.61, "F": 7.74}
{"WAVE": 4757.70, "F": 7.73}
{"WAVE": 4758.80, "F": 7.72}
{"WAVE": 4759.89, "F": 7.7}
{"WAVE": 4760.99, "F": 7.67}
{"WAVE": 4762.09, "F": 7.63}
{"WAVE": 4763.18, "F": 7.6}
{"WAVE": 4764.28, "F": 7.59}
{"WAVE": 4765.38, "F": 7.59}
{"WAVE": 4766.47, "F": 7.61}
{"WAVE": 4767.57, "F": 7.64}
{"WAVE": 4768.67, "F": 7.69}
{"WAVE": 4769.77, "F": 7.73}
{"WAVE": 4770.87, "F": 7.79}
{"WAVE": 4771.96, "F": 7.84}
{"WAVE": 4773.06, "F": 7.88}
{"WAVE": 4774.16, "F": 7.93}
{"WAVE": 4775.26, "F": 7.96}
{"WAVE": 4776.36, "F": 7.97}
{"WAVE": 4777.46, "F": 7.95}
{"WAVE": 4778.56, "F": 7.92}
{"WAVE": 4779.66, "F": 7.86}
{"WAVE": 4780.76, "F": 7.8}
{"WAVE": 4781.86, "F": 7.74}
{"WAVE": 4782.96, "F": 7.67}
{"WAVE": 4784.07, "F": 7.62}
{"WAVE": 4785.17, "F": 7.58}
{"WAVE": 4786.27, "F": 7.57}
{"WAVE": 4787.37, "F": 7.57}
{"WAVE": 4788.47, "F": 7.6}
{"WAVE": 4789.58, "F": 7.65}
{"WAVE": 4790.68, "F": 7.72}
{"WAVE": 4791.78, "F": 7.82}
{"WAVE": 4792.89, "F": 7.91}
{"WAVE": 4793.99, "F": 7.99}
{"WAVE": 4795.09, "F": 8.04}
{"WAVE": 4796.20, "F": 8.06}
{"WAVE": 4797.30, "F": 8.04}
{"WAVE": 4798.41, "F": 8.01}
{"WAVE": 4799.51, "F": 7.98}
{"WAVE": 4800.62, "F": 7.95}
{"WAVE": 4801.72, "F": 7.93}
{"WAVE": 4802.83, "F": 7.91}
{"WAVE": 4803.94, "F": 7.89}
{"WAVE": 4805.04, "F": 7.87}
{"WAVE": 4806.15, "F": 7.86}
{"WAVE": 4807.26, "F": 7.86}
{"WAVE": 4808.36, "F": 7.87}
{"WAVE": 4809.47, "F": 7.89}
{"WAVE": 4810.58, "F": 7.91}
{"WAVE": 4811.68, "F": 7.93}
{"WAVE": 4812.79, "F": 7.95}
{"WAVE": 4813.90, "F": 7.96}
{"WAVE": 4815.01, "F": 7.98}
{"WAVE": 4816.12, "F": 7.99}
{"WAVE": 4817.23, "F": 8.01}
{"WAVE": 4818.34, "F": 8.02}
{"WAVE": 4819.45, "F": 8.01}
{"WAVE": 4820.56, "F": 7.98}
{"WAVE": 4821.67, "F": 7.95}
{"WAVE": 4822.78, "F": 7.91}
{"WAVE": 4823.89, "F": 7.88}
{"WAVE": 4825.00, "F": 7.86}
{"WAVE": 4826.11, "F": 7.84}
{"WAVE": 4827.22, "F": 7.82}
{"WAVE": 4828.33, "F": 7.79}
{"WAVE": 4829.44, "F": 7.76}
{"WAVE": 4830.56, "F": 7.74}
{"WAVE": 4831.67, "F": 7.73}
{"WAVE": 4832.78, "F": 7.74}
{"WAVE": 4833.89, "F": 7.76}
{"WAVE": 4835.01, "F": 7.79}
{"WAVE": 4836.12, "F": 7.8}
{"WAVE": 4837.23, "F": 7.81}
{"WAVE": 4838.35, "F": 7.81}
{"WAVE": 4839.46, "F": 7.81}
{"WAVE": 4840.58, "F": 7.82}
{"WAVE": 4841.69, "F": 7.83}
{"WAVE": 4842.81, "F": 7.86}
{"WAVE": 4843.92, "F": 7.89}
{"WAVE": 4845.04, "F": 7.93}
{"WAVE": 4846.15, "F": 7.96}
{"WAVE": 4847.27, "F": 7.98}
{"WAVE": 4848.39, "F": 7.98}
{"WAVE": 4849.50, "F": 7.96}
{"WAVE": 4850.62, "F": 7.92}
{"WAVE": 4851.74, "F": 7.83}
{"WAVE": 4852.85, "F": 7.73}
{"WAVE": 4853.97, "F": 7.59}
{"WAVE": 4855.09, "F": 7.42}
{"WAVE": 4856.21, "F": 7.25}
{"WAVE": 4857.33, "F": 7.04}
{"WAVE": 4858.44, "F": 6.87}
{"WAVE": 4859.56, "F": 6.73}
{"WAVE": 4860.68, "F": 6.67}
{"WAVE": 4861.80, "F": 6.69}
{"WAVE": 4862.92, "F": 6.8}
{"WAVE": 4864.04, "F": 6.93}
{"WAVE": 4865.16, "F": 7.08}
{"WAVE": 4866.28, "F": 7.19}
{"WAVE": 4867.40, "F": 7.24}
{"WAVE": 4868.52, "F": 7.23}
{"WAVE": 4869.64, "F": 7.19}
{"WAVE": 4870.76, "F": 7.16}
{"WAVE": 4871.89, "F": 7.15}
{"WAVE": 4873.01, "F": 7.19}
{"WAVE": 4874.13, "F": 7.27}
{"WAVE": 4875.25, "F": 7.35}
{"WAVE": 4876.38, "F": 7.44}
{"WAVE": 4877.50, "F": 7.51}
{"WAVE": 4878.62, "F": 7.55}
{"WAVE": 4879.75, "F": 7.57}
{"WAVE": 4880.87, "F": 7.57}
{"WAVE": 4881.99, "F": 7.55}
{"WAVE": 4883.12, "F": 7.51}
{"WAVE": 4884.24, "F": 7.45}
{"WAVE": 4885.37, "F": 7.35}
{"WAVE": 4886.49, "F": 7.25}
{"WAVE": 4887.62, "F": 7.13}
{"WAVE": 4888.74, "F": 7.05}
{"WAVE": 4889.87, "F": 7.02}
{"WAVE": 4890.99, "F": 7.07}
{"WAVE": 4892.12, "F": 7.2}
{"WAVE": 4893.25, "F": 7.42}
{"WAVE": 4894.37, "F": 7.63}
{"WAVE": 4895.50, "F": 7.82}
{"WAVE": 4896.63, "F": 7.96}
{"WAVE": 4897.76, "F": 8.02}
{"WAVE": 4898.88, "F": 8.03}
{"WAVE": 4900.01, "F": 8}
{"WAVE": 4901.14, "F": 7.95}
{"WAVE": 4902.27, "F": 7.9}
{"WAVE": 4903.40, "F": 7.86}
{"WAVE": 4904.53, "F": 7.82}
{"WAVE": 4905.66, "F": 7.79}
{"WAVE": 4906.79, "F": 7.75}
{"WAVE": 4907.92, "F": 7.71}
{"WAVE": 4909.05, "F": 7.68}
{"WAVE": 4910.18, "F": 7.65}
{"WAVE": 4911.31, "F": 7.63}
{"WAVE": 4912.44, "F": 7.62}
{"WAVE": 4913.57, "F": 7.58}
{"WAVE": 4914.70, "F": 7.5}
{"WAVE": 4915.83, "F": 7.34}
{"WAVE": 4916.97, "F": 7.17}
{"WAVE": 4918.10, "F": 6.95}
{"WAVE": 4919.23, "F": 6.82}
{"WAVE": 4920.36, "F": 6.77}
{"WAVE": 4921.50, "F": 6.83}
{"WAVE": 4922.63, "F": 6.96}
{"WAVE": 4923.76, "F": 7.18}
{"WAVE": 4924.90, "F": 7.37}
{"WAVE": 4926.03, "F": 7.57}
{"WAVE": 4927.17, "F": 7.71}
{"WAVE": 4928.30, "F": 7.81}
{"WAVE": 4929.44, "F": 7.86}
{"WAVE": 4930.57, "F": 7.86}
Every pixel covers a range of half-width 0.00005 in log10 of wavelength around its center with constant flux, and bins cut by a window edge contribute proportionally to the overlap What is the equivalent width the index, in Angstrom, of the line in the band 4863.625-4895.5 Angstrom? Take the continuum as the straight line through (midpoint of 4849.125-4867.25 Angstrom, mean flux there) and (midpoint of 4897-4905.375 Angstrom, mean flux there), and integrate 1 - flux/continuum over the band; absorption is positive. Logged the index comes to 1.13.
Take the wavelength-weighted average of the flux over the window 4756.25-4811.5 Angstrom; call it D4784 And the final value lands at 7.8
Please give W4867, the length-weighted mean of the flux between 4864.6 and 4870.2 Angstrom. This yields 7.19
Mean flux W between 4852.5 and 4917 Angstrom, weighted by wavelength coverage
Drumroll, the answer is 7.41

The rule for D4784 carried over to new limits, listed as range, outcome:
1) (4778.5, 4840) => 7.85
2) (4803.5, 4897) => 7.59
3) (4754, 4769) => 7.67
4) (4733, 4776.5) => 7.79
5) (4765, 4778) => 7.8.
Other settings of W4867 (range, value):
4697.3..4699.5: 7.5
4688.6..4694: 7.77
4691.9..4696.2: 7.73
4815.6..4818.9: 8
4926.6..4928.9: 7.75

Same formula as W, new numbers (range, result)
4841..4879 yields 7.4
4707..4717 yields 7.69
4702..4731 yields 7.71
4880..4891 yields 7.32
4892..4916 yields 7.74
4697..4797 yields 7.75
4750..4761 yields 7.78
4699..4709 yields 7.36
